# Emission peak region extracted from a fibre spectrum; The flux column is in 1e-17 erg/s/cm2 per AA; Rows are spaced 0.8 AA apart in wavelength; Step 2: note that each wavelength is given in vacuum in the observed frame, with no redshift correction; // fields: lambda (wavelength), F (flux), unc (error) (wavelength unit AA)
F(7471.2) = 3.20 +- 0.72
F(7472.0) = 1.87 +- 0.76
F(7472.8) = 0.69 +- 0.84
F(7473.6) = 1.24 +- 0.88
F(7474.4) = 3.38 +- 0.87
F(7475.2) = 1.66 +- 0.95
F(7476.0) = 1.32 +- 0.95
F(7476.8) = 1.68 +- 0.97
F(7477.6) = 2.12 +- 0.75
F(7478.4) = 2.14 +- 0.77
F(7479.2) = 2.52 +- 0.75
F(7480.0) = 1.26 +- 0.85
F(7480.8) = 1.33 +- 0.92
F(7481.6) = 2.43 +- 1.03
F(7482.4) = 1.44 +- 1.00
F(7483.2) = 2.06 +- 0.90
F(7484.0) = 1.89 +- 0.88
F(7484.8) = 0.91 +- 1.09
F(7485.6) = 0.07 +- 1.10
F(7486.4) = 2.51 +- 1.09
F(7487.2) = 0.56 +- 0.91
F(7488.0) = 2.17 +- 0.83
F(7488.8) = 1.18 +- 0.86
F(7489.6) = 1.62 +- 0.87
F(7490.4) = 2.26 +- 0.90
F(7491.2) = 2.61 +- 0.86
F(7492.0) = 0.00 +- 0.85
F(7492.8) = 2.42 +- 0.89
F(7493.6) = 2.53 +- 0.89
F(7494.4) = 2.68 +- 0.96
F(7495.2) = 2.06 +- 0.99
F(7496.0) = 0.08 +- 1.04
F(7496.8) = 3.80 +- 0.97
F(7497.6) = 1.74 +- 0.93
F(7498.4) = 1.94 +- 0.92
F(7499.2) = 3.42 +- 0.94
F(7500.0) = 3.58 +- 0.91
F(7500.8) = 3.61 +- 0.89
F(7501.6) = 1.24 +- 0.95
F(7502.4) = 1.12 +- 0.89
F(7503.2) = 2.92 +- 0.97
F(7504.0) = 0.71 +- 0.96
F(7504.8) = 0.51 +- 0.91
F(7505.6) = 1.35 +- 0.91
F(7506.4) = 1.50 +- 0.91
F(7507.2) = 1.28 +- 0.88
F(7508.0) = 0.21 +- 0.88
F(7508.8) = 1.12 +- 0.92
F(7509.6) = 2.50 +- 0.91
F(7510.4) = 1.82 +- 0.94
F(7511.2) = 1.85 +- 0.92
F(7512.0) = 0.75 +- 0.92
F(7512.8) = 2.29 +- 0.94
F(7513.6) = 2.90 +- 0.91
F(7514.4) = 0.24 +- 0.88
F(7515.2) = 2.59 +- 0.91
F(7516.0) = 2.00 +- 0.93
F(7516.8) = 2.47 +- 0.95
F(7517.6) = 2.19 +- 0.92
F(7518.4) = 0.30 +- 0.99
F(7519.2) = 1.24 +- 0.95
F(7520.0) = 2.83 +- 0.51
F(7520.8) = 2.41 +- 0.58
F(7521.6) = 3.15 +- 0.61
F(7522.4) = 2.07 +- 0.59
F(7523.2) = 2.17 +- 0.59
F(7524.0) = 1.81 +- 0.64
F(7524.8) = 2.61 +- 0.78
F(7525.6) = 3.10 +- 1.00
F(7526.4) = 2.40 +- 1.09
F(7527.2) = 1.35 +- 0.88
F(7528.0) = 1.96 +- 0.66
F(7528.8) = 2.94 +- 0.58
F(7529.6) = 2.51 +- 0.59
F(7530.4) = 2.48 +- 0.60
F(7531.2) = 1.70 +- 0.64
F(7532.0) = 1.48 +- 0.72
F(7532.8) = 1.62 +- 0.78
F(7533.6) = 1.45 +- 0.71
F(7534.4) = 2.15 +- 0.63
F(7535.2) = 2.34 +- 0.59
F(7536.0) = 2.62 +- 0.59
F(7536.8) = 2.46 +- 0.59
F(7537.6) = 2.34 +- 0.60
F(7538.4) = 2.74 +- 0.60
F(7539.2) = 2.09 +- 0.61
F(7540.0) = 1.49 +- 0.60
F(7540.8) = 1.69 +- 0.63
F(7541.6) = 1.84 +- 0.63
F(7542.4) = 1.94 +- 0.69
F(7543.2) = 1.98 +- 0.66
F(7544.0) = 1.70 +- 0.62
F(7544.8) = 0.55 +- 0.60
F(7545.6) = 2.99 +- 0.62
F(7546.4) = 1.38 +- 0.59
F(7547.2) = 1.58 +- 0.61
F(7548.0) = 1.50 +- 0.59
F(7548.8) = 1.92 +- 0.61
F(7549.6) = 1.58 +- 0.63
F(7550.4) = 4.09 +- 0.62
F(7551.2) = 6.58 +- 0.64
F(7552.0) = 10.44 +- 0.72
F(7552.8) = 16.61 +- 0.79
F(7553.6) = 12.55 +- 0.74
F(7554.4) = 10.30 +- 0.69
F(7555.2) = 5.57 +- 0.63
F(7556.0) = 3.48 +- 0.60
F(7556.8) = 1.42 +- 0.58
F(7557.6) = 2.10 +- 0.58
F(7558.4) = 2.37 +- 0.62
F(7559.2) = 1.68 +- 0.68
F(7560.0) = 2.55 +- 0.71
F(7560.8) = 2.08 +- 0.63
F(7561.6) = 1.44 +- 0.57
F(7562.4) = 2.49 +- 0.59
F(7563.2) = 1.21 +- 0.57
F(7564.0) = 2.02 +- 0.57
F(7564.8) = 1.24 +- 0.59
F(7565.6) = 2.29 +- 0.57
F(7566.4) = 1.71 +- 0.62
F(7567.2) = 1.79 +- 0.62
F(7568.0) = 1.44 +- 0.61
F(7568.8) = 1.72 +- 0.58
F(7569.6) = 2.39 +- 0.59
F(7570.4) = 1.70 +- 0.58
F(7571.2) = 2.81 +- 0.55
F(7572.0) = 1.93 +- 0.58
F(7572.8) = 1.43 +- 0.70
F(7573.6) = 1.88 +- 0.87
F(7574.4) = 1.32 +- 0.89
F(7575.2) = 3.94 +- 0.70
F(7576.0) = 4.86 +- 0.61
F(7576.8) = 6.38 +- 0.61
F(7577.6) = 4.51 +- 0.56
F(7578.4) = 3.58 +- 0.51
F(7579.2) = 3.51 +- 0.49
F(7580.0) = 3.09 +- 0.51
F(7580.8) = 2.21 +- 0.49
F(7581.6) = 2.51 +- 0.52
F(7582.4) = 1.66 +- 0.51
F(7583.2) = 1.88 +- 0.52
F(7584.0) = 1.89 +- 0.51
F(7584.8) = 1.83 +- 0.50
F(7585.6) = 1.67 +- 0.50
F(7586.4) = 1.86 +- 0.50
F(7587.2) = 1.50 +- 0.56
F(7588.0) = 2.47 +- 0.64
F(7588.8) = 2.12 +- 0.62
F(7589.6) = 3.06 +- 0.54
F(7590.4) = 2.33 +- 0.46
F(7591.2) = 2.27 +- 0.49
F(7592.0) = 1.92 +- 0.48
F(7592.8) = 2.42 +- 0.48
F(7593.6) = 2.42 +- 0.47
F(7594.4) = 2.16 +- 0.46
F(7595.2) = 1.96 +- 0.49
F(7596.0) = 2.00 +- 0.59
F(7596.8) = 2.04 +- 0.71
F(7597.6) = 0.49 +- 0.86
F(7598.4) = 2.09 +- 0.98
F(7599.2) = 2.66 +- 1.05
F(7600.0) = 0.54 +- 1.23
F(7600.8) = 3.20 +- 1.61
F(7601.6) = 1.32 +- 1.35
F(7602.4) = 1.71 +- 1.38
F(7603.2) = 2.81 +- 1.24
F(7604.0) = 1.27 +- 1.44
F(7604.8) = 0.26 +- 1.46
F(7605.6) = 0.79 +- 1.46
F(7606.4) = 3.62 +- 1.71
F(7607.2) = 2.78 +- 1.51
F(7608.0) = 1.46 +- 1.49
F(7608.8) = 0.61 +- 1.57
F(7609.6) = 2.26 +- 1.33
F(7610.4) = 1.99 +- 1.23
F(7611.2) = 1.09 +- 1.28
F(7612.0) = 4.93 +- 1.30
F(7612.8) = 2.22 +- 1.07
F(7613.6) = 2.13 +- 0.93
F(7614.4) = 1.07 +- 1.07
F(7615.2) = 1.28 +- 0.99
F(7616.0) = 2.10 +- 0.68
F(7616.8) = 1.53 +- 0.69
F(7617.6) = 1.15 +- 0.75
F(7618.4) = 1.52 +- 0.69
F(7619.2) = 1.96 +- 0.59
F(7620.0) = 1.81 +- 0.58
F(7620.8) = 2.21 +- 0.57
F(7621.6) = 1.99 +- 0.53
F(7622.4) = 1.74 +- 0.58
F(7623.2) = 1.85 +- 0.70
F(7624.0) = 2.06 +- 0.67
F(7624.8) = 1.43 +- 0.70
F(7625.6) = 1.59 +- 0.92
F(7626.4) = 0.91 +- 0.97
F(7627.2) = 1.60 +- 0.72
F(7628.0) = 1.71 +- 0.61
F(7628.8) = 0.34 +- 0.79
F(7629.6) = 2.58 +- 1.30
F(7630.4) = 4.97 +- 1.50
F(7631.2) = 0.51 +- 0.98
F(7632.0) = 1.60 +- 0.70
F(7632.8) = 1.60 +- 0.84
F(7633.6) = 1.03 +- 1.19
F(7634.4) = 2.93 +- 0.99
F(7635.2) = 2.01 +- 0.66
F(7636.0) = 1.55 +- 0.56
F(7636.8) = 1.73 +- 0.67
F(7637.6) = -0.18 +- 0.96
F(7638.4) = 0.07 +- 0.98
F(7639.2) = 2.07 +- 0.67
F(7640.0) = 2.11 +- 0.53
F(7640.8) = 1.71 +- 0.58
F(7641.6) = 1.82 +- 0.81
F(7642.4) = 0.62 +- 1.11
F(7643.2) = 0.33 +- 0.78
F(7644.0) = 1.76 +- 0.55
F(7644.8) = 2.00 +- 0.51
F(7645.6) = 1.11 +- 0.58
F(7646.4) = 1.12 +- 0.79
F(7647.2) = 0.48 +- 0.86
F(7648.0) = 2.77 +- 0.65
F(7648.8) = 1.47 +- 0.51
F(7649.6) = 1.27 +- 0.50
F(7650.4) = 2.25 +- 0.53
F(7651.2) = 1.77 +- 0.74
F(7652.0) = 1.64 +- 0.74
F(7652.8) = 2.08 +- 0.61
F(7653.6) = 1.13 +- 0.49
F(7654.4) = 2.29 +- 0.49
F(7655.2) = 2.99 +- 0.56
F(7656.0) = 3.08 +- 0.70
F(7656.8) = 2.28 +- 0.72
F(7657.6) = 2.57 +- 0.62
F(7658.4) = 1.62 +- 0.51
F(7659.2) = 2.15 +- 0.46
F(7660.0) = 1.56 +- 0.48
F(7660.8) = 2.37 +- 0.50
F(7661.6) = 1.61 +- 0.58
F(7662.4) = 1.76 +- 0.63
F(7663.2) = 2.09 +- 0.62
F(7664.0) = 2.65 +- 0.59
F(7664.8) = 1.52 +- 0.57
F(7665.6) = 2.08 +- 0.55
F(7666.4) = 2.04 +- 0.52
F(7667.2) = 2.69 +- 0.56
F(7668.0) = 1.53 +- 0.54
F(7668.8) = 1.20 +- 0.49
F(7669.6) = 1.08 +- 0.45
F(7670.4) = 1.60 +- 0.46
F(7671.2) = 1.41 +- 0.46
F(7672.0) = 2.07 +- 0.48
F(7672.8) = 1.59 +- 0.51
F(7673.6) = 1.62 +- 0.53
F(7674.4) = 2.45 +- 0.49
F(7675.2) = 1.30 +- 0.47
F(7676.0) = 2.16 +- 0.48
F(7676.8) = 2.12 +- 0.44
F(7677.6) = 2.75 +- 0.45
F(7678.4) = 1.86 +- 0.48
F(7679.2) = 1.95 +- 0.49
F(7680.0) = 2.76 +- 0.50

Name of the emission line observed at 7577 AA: [N II] 6583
